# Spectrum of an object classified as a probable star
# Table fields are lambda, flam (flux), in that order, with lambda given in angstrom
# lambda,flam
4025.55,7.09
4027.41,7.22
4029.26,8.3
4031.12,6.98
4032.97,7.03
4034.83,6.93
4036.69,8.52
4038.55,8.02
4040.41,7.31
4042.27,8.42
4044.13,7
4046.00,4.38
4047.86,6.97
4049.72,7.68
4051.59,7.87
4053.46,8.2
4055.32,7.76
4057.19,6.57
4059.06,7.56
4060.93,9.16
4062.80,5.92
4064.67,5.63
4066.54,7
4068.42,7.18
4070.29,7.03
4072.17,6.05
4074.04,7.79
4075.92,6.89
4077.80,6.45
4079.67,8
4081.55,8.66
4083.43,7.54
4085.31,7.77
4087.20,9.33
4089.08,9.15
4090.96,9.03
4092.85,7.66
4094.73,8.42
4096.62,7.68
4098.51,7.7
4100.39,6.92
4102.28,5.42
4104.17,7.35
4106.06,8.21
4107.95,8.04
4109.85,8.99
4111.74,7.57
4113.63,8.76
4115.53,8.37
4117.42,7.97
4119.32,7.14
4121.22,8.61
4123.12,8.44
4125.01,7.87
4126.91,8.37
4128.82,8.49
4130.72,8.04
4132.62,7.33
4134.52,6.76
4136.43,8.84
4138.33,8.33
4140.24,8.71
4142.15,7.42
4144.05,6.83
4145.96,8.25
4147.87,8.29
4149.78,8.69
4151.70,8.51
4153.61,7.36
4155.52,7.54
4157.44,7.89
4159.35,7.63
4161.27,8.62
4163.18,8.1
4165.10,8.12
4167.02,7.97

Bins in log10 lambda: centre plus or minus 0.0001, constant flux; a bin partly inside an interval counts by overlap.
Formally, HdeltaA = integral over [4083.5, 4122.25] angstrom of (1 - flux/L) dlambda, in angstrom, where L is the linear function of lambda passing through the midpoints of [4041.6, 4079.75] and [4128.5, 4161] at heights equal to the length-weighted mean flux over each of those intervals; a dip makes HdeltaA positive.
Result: -2.5 angstrom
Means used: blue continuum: 7.09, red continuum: 7.94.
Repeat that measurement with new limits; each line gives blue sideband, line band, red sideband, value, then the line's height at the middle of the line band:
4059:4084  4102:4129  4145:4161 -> -1.31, 7.65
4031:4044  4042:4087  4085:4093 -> 5.22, 8.2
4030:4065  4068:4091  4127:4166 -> -0.61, 7.52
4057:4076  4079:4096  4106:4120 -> -1.97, 7.52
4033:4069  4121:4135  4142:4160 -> -0.49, 7.73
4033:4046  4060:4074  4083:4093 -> 1.95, 8.04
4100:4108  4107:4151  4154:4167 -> -3.62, 7.49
